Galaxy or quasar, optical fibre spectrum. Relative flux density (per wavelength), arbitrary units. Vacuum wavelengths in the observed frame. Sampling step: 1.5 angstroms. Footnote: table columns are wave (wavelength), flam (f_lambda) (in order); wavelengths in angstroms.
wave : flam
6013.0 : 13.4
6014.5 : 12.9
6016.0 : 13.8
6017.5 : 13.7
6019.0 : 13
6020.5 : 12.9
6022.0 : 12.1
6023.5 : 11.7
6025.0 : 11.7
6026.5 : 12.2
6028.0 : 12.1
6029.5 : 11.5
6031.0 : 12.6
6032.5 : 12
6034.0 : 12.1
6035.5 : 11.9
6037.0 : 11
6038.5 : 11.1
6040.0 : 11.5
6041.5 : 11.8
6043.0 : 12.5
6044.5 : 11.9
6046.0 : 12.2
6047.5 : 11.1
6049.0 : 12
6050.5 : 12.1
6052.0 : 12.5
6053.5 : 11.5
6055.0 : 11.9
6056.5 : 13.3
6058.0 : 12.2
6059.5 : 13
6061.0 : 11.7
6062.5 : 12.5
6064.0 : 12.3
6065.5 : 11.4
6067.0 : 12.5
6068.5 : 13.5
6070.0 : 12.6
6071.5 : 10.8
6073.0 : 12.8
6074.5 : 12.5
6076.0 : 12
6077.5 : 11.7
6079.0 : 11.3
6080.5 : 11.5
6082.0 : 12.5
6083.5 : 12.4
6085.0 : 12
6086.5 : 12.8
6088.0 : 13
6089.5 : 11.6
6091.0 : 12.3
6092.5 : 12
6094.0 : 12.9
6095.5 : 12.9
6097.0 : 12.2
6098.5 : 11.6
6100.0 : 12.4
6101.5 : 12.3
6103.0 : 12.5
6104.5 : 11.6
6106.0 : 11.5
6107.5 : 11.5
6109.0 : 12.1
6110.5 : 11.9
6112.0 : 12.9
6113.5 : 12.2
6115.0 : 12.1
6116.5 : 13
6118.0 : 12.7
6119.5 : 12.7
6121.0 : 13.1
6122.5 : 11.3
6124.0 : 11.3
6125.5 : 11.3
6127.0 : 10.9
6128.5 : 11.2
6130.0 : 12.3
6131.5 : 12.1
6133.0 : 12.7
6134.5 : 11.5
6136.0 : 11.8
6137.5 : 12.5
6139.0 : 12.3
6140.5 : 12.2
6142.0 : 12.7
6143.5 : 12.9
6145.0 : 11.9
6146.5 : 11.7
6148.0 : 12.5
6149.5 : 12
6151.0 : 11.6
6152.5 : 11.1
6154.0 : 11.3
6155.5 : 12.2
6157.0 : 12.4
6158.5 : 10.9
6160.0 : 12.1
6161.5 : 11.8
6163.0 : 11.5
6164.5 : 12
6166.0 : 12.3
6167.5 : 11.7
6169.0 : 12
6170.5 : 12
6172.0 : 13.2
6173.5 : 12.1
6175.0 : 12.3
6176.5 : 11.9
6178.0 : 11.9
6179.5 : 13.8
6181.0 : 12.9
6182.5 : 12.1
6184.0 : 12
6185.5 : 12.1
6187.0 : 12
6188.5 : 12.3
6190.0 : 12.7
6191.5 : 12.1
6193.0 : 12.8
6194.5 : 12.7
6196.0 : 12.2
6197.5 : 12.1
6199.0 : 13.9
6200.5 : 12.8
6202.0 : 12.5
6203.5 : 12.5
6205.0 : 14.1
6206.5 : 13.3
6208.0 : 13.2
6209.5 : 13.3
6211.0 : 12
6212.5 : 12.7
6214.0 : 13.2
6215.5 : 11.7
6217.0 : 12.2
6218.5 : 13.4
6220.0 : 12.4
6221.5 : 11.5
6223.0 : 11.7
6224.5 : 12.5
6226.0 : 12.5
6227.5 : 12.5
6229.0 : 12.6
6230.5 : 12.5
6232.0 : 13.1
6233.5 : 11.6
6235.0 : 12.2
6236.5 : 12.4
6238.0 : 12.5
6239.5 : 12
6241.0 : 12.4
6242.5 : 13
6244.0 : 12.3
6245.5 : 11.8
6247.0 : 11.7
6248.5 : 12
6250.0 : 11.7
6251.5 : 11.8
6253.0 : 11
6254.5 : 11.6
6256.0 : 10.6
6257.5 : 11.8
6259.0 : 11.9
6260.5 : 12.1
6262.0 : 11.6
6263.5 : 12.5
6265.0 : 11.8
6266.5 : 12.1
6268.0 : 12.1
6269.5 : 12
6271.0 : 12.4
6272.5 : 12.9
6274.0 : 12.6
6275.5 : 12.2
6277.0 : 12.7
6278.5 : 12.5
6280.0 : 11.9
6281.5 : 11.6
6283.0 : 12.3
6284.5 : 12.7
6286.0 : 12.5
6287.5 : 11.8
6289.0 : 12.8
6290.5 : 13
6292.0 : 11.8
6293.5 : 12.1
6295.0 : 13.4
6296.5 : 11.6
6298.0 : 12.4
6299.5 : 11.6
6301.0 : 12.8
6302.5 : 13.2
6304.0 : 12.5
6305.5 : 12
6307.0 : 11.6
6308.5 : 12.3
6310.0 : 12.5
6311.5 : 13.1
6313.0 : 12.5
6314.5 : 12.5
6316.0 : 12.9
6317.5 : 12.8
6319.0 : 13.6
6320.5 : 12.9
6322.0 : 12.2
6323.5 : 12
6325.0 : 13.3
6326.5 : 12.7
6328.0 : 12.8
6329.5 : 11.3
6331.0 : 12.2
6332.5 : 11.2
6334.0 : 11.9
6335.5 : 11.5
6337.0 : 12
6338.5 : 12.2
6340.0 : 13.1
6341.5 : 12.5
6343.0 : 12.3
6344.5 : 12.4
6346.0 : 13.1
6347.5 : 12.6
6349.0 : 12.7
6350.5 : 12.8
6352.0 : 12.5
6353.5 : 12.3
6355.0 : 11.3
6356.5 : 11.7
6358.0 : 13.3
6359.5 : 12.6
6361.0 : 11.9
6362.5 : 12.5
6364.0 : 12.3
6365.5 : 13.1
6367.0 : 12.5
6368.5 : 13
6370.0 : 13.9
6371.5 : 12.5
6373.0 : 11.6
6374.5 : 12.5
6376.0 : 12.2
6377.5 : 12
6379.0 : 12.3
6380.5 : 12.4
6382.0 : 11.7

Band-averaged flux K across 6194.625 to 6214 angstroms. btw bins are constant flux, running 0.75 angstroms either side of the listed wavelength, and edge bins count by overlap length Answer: 12.9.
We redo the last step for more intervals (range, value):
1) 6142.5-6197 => 12.1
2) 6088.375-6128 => 12.1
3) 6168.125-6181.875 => 12.4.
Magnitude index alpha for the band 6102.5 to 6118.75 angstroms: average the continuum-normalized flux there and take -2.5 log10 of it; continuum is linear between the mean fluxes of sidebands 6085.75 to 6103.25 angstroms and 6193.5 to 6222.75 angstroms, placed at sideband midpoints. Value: 0.02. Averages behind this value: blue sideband 12.4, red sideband 12.7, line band 12.2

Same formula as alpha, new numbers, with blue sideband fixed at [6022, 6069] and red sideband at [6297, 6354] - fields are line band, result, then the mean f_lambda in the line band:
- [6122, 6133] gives 0.05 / 11.6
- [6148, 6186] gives 0.01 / 12.1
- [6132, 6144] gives -0.01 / 12.3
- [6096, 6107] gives 0.01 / 12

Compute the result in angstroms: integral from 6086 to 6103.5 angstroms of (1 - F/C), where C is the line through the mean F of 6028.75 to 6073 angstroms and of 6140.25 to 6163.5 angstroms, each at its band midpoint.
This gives -0.5 angstroms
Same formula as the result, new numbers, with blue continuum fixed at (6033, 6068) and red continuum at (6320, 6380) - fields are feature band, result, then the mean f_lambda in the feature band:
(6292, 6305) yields -0.1 angstroms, 12.4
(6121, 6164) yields 0.9 angstroms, 11.9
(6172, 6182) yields -0.3 angstroms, 12.5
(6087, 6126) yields -0.4 angstroms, 12.2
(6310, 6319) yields -0.3 angstroms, 12.8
